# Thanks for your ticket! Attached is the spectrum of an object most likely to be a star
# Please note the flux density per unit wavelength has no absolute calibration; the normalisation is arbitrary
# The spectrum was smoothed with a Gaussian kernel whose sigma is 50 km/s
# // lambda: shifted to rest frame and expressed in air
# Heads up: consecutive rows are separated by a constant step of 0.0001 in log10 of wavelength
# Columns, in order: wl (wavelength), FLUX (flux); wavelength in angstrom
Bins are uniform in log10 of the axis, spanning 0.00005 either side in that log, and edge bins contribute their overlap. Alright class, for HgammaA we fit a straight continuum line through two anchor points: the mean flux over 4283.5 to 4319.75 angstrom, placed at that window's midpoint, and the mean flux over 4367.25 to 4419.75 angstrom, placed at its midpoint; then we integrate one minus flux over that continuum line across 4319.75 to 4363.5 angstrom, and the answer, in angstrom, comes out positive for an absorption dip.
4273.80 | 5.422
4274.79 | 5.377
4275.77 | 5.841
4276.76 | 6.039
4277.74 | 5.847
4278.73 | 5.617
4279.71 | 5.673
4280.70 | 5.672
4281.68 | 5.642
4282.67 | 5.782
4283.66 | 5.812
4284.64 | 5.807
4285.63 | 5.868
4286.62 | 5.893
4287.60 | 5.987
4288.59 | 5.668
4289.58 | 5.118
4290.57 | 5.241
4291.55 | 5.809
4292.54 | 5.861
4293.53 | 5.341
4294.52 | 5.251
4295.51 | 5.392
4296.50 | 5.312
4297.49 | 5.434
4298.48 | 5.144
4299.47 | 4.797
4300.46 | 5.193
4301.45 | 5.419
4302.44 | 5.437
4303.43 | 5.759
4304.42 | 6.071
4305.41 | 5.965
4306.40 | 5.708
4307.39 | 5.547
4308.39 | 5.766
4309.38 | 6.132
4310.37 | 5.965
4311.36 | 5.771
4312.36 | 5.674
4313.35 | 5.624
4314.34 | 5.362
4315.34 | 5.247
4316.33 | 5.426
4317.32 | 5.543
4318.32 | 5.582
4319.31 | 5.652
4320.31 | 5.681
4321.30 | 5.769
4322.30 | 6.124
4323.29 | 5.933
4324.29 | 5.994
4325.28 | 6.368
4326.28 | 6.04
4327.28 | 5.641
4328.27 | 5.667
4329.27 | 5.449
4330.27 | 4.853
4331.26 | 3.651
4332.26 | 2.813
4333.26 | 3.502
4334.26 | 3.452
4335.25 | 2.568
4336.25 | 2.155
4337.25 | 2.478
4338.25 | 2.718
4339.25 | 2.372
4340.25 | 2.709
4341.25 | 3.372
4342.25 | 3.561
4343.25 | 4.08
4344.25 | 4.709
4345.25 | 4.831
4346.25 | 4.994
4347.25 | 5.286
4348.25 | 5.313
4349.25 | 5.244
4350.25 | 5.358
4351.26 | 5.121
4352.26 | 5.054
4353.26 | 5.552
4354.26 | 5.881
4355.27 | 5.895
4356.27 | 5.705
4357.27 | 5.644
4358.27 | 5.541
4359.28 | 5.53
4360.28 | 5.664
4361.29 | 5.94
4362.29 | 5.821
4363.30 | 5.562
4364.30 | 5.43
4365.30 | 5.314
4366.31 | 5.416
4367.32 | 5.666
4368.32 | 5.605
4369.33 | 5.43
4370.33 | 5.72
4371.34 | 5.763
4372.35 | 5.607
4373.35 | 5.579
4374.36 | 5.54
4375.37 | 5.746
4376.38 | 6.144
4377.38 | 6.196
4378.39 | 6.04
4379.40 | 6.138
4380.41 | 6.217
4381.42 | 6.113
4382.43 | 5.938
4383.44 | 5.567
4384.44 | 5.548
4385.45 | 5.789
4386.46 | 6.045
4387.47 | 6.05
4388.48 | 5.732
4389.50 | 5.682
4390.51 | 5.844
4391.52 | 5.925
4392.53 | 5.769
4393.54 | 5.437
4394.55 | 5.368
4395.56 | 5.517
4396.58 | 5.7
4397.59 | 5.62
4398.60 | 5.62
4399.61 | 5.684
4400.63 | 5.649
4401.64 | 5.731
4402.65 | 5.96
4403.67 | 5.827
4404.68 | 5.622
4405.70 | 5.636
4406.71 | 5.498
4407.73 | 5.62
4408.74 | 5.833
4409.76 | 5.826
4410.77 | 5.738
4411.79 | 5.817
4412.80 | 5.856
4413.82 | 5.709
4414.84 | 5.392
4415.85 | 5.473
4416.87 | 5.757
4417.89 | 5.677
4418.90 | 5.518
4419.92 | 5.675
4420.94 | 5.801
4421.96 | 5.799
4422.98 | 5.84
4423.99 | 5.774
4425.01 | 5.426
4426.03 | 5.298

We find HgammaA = 6.6 angstrom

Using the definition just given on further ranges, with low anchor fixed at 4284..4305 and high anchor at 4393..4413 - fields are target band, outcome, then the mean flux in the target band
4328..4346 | 6.39 angstrom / 3.6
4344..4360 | 0.67 angstrom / 5.37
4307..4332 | -0.16 angstrom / 5.59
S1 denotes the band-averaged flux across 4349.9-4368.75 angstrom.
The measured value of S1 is 5.56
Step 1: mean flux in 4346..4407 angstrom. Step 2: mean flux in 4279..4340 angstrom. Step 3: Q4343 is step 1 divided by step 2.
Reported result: 1.09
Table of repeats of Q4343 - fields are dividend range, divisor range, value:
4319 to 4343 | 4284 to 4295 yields 0.77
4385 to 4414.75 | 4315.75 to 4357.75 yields 1.20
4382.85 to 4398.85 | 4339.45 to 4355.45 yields 1.20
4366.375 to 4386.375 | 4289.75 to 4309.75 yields 1.05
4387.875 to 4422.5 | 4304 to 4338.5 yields 1.12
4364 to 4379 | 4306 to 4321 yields 1.01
